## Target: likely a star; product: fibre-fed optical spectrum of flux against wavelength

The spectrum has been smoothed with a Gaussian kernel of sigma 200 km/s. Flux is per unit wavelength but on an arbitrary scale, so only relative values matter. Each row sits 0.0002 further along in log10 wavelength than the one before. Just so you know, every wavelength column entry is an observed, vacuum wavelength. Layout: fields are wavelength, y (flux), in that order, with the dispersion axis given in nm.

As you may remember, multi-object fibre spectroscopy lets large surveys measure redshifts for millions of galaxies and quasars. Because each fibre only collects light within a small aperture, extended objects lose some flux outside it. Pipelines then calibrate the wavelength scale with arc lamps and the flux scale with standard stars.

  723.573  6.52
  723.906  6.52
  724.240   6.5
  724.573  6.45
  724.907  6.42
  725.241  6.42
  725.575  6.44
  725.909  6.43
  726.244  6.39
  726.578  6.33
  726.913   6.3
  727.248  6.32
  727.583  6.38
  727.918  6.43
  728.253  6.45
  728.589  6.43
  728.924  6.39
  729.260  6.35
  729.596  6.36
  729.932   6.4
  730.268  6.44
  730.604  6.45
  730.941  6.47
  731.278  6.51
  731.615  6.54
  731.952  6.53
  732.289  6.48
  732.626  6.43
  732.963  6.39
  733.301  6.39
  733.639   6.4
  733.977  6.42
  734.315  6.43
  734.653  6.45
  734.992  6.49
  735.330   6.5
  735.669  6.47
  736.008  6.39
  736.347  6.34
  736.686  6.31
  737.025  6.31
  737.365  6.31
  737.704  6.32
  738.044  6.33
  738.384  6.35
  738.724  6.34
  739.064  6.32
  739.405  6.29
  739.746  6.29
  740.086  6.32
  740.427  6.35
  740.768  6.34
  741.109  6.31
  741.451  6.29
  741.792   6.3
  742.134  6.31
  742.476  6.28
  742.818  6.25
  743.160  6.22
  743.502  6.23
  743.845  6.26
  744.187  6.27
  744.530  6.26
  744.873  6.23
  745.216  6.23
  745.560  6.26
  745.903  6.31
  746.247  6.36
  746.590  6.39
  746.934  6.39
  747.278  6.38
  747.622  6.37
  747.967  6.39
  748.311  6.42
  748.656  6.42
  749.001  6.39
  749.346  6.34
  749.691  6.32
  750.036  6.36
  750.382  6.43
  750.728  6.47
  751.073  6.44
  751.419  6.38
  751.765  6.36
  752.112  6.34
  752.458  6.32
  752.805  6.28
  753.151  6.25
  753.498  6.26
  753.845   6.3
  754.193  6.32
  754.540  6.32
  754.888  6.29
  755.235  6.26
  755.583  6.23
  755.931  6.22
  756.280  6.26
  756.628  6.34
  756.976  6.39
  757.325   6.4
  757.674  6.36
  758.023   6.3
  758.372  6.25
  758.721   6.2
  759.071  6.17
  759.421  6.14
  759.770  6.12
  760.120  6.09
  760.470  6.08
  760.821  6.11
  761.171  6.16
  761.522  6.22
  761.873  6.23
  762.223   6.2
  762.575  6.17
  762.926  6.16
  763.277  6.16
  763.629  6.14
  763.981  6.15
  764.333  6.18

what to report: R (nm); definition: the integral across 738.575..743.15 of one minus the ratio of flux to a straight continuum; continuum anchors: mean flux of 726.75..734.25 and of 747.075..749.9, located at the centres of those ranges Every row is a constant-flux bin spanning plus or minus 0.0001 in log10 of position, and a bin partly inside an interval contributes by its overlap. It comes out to 0.07 nm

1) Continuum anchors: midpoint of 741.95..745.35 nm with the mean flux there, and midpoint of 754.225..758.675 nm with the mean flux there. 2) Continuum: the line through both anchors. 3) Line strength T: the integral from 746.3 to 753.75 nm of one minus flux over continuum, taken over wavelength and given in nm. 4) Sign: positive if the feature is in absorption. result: -0.105 nm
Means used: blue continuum 6.25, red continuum 6.3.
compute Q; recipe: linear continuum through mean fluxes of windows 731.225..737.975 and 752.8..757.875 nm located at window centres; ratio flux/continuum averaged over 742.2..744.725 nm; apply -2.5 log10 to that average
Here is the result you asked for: 0.02 mag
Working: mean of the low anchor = 6.42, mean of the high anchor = 6.3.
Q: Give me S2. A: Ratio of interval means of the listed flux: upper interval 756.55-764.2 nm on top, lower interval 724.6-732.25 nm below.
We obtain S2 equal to 1.0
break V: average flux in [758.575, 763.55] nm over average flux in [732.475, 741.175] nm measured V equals 1.0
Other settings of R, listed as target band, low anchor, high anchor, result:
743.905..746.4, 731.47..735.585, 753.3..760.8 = 0.031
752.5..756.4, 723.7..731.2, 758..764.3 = -0.037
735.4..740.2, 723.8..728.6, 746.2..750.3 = 0.042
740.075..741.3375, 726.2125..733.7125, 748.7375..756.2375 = 0.009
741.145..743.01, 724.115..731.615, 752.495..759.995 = 0.016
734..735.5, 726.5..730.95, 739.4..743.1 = -0.027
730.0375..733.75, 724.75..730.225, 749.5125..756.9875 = -0.045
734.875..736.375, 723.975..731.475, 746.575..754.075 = -0.012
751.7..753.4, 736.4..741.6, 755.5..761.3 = -0.014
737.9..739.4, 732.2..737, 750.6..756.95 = 0.015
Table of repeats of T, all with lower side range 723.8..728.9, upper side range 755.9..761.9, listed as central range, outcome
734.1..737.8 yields -0.022 nm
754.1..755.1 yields -0.009 nm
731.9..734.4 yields -0.022 nm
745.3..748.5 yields -0.034 nm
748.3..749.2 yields -0.018 nm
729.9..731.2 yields -0.013 nm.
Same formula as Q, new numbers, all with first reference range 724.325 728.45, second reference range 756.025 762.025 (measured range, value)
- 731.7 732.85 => -0.02 mag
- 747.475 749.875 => -0.02 mag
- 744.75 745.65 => 0.01 mag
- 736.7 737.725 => 0.00 mag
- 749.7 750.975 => -0.02 mag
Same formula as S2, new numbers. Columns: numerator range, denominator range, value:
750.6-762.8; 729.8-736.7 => 0.97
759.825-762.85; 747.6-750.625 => 0.96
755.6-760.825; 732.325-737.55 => 0.97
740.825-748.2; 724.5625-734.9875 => 0.98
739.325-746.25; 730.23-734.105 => 0.97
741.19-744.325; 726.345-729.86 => 0.98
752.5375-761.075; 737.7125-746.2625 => 0.99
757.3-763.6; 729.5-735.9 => 0.96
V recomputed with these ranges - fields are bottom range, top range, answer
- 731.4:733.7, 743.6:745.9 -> 0.97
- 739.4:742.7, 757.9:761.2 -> 0.98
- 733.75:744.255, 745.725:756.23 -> 1.00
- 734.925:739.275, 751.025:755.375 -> 0.99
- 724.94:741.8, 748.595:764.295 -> 0.98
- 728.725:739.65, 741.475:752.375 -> 0.99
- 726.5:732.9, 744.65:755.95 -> 0.99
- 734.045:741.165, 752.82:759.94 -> 0.99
